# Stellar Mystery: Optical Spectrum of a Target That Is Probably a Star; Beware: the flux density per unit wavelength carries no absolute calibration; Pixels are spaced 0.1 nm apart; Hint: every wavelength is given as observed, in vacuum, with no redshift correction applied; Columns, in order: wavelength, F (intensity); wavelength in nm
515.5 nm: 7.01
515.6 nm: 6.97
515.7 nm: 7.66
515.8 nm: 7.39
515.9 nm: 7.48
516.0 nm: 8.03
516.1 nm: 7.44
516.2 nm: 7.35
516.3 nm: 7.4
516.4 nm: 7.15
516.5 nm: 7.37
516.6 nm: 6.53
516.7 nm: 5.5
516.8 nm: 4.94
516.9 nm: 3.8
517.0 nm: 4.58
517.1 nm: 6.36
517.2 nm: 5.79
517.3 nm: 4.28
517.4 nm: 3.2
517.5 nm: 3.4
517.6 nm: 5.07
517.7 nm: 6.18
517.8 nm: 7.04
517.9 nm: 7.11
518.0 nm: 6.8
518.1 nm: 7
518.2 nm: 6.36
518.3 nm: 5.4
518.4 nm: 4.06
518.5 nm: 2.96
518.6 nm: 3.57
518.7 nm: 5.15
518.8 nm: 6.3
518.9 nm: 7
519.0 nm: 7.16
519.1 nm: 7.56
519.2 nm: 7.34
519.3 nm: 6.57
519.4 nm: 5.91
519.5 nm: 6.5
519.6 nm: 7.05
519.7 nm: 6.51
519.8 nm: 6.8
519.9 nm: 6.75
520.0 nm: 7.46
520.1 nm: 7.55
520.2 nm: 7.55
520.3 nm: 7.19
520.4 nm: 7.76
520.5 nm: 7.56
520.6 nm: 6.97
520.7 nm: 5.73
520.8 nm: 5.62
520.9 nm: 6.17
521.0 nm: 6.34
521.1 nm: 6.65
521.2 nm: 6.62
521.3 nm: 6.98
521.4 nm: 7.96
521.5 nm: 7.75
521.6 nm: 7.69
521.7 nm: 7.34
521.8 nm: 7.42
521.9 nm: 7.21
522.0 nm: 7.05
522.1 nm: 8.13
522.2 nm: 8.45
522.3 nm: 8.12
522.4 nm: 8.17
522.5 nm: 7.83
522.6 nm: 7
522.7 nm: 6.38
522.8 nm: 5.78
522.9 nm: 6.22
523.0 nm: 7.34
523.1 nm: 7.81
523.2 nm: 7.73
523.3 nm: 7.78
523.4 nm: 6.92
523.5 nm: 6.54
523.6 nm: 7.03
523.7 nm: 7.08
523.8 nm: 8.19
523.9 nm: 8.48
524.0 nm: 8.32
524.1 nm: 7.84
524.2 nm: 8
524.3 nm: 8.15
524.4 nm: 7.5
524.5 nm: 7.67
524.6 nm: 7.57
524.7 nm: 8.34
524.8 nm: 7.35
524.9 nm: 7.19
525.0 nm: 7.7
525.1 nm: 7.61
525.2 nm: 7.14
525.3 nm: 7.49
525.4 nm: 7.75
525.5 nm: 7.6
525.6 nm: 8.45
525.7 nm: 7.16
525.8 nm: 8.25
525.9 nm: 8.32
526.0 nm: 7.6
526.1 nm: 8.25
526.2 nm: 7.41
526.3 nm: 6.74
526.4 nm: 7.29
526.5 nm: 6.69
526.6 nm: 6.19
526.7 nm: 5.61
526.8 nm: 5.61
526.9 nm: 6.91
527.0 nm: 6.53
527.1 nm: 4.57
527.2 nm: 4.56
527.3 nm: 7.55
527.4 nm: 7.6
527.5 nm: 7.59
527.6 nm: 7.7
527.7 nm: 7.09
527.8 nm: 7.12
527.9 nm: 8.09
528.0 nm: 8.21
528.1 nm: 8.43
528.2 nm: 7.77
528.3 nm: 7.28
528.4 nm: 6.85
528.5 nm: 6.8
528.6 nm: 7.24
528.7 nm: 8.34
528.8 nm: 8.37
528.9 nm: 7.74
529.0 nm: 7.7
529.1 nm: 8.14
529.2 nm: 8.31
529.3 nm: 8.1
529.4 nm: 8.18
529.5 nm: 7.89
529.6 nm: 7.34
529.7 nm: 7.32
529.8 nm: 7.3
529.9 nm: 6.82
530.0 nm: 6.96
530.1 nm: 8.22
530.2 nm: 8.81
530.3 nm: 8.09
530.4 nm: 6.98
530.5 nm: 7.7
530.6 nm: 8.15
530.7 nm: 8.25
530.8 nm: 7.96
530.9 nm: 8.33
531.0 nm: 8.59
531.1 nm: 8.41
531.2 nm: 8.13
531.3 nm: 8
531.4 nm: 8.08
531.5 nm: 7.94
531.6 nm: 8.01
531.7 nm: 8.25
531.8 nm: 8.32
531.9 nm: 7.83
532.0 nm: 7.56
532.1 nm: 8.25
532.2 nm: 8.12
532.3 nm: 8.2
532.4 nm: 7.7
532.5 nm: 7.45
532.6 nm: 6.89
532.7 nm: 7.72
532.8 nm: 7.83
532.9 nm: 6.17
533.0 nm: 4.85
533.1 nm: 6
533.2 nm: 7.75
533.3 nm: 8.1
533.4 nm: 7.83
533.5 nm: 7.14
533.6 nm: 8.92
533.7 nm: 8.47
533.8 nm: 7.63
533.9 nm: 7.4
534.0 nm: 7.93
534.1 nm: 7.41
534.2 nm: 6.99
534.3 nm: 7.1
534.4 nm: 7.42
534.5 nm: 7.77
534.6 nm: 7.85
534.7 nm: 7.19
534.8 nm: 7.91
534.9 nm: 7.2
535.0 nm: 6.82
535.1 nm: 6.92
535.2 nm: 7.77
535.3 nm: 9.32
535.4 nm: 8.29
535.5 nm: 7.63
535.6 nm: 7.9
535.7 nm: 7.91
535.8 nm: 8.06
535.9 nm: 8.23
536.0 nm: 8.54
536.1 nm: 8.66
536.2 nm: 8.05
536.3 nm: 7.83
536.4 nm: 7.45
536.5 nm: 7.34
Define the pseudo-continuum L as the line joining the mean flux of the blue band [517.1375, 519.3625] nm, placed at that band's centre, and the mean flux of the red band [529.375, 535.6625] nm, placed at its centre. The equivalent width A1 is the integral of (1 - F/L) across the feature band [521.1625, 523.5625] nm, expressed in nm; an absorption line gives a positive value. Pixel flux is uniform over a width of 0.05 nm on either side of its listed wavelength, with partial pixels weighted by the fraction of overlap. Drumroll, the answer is -0.41 nm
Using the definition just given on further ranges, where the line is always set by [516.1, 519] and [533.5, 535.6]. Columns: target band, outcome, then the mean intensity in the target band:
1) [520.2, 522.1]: -0.29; 7.04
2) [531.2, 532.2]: -0.09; 8.04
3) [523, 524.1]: -0.21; 7.59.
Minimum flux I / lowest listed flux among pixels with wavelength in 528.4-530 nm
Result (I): 6.8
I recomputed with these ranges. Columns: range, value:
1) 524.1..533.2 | 4.56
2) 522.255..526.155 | 5.78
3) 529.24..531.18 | 6.82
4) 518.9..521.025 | 5.62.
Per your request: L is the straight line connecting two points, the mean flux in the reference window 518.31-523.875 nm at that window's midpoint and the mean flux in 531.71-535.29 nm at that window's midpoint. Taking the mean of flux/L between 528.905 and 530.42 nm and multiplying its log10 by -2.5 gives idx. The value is -0.06 mag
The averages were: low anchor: 6.87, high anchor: 7.53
